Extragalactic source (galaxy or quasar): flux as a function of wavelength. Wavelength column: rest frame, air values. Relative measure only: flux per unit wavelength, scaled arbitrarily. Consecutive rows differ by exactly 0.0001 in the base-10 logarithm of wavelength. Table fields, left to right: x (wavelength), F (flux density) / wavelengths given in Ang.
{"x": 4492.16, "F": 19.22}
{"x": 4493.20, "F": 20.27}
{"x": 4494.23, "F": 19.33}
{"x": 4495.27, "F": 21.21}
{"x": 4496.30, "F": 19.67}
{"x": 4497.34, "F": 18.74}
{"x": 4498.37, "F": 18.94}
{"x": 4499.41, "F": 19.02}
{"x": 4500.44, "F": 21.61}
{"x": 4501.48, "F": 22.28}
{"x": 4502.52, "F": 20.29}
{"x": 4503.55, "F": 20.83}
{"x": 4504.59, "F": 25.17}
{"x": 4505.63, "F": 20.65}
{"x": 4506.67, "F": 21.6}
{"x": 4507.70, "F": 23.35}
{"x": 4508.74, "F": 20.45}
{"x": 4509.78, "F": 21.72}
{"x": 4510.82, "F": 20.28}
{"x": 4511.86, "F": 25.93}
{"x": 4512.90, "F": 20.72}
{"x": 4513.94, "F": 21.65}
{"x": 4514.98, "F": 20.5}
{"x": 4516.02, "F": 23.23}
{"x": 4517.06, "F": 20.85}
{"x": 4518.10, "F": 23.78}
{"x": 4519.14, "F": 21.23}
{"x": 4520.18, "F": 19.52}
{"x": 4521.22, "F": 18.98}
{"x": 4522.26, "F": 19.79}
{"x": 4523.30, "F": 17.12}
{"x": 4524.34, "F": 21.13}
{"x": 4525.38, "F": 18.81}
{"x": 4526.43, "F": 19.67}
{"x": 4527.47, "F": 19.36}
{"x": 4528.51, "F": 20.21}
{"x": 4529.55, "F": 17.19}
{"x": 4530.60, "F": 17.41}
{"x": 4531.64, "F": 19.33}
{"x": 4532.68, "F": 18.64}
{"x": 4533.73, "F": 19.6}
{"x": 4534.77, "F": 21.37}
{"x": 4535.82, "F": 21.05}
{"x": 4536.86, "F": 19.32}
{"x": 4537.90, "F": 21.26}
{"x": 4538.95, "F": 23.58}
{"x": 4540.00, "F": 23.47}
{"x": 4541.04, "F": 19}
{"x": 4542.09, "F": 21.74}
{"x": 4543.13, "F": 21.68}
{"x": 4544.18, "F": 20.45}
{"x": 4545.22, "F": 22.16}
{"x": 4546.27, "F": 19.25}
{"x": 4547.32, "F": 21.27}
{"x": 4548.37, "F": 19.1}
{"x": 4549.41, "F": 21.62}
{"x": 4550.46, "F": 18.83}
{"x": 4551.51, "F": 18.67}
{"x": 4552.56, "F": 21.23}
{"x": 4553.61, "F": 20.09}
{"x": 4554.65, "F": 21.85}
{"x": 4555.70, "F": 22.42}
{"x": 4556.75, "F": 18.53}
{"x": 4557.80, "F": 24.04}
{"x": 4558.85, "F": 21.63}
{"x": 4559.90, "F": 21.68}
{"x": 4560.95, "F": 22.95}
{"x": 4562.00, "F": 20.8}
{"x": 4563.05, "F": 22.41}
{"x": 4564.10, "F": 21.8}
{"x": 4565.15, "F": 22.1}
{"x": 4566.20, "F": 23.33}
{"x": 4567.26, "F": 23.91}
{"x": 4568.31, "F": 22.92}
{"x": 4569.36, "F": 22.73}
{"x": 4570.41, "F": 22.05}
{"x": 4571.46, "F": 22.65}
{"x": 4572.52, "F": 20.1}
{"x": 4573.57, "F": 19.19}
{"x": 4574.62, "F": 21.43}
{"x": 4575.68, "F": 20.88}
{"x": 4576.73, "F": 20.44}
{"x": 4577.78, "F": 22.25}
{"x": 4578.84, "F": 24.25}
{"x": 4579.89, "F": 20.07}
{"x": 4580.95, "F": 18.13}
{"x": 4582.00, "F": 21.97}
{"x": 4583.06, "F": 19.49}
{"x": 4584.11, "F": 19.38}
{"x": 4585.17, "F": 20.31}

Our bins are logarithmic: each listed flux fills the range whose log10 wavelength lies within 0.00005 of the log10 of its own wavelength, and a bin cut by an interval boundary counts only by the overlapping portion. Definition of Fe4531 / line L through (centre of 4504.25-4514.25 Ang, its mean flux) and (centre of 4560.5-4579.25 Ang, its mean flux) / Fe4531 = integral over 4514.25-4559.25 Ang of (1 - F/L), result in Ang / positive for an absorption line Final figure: 3.2 Ang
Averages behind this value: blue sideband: 22.1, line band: 20.5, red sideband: 22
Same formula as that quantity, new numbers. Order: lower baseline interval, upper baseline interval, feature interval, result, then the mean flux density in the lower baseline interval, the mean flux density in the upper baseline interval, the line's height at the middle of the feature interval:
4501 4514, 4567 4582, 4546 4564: 0.50 Ang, 21.9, 21.5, 21.6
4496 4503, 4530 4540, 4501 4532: -0.90 Ang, 20.1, 20.3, 20.2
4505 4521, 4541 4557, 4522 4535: 1.26 Ang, 21.7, 20.6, 21.2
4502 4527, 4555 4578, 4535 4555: 0.66 Ang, 21.1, 21.8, 21.5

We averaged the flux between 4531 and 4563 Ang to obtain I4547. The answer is 20.9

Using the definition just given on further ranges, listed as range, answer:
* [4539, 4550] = 21.1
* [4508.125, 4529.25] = 20.7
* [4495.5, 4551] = 20.7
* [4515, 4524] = 20.6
